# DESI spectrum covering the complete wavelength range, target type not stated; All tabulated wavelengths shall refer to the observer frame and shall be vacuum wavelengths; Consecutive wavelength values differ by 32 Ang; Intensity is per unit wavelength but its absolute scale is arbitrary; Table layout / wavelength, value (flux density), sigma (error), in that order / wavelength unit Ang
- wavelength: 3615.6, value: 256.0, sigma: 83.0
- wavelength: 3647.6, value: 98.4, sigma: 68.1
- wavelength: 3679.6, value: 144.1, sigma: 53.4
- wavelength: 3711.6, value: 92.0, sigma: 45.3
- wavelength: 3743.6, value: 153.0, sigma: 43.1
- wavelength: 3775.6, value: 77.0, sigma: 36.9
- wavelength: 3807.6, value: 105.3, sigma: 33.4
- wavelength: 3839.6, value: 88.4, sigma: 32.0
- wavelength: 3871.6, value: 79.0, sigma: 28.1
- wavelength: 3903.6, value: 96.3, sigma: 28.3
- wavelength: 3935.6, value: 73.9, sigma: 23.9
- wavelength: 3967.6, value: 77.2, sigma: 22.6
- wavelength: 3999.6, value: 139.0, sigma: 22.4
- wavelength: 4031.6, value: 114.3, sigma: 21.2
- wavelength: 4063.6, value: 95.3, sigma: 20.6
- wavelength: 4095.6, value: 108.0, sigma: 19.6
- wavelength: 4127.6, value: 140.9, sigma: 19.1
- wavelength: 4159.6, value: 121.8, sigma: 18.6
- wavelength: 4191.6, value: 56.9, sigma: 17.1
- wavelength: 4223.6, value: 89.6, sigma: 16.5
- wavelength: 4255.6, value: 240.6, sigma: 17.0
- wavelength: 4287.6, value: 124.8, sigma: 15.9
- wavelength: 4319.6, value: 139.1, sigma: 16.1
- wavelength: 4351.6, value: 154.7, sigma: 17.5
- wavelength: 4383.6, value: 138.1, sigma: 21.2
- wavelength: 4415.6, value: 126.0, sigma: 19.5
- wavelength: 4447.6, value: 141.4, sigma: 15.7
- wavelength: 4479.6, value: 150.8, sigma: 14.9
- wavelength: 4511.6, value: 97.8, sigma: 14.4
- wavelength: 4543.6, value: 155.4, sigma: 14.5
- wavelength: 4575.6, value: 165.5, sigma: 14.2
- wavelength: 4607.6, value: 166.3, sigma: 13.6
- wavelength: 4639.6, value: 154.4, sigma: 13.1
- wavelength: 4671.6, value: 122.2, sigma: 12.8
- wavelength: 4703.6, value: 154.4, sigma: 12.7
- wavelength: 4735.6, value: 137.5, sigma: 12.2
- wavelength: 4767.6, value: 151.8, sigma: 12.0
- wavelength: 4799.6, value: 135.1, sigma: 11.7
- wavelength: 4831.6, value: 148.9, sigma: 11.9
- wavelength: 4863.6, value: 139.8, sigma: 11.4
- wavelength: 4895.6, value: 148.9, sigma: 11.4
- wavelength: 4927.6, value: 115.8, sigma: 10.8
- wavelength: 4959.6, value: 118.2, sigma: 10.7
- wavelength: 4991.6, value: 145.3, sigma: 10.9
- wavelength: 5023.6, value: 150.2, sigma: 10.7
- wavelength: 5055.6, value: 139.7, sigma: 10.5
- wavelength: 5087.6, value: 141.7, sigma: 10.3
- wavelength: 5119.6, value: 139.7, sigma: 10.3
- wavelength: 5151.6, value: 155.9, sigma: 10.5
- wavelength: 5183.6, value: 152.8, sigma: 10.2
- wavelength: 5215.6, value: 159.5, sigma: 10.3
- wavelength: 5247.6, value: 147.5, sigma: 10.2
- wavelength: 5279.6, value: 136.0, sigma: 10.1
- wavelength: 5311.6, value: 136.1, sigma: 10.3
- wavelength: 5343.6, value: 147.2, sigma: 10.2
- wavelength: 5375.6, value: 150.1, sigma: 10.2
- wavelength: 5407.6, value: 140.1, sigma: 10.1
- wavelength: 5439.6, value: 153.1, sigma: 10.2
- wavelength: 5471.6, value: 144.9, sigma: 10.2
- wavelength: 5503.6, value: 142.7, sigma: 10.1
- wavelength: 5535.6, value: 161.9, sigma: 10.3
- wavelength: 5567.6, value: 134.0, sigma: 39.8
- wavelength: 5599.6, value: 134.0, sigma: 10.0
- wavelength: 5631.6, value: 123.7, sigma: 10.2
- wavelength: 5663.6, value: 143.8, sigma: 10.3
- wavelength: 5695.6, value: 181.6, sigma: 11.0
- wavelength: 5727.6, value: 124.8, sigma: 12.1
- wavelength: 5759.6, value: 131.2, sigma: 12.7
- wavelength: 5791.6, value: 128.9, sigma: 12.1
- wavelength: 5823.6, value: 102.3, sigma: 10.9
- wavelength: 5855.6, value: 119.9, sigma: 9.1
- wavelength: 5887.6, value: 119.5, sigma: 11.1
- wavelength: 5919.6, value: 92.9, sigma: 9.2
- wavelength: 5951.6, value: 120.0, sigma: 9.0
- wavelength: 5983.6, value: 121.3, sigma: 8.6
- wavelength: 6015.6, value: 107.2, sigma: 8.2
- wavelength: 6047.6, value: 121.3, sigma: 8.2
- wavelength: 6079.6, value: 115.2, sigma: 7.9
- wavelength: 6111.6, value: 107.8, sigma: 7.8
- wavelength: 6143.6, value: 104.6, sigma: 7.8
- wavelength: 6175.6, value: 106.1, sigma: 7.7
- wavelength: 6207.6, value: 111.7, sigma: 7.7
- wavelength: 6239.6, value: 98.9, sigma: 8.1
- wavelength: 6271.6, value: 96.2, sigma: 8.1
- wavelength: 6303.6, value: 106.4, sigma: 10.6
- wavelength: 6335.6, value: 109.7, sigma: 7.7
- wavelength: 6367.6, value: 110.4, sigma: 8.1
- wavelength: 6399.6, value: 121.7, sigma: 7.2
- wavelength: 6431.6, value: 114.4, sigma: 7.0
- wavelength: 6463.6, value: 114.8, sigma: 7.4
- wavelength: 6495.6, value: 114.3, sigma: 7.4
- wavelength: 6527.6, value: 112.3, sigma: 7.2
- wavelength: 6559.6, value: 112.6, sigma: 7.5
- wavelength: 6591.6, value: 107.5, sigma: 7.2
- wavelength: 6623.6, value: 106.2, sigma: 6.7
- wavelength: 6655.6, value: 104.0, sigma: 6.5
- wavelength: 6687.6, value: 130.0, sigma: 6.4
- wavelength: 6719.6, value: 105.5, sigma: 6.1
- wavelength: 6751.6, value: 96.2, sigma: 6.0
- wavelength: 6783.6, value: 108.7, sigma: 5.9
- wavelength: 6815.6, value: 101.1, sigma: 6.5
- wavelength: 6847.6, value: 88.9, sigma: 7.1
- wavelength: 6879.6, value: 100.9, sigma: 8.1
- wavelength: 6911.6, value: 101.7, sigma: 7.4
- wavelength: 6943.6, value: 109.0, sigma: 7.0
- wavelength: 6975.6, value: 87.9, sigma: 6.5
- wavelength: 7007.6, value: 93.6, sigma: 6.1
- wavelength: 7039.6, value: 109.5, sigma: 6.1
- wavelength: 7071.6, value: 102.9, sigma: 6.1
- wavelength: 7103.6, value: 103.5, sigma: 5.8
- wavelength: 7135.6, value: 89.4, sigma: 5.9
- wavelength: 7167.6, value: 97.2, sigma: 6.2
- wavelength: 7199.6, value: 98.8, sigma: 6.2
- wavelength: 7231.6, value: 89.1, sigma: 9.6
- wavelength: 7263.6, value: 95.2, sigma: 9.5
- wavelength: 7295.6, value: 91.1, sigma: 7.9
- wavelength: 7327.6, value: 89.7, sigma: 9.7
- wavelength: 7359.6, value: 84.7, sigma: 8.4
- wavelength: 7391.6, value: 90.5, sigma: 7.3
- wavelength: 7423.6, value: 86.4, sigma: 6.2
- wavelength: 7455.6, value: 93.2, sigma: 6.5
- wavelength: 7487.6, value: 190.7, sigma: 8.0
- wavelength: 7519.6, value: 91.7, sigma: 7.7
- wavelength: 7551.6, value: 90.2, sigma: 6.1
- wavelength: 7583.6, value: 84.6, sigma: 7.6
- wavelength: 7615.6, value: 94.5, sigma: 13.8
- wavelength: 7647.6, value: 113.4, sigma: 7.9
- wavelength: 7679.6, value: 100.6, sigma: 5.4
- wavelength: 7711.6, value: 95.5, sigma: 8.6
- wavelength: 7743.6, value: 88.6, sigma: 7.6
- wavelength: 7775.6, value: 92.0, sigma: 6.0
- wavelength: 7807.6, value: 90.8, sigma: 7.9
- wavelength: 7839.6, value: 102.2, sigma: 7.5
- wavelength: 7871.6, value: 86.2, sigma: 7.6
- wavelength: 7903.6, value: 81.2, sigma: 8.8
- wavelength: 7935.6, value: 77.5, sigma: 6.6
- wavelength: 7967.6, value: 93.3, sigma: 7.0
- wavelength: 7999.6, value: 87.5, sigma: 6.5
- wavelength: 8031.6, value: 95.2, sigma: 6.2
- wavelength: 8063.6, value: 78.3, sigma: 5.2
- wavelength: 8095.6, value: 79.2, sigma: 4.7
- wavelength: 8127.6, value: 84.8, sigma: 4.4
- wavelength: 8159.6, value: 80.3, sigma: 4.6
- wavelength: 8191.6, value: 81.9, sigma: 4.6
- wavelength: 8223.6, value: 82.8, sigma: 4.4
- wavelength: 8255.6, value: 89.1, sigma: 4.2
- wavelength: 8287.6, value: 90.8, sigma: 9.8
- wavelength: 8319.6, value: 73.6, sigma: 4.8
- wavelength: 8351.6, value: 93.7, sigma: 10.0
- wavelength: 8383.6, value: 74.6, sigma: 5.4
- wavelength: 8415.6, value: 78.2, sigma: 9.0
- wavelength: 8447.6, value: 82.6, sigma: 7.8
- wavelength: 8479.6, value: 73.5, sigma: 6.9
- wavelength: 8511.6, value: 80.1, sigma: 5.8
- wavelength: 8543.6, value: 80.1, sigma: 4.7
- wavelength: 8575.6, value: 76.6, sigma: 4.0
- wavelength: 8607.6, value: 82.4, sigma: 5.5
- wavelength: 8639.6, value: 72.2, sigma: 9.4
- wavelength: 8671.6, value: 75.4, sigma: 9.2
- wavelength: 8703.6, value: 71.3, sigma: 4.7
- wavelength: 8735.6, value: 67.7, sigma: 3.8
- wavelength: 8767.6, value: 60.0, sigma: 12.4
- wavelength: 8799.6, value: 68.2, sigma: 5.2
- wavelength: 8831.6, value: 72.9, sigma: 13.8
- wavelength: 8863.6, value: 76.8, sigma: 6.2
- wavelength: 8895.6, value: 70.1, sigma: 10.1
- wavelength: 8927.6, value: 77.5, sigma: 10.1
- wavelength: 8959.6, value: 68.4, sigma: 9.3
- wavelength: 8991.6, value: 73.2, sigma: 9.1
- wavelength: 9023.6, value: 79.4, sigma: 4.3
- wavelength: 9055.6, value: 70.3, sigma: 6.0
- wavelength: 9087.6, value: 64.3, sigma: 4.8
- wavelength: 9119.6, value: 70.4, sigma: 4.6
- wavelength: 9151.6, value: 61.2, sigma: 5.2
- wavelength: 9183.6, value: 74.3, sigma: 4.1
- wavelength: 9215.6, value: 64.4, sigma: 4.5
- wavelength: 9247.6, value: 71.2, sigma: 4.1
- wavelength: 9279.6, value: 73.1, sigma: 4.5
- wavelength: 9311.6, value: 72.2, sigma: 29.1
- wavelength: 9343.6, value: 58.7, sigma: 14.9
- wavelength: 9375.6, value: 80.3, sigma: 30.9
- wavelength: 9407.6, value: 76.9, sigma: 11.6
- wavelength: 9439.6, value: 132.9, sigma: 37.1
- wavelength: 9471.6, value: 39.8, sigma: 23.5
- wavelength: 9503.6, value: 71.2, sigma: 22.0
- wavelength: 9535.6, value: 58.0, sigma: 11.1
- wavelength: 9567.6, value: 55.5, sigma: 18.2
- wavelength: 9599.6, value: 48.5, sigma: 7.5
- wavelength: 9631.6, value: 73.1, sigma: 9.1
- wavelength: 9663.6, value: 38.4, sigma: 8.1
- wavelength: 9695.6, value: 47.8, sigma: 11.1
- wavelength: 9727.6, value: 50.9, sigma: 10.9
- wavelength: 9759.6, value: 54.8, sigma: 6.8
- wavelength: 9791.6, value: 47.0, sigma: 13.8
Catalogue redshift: 0.139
